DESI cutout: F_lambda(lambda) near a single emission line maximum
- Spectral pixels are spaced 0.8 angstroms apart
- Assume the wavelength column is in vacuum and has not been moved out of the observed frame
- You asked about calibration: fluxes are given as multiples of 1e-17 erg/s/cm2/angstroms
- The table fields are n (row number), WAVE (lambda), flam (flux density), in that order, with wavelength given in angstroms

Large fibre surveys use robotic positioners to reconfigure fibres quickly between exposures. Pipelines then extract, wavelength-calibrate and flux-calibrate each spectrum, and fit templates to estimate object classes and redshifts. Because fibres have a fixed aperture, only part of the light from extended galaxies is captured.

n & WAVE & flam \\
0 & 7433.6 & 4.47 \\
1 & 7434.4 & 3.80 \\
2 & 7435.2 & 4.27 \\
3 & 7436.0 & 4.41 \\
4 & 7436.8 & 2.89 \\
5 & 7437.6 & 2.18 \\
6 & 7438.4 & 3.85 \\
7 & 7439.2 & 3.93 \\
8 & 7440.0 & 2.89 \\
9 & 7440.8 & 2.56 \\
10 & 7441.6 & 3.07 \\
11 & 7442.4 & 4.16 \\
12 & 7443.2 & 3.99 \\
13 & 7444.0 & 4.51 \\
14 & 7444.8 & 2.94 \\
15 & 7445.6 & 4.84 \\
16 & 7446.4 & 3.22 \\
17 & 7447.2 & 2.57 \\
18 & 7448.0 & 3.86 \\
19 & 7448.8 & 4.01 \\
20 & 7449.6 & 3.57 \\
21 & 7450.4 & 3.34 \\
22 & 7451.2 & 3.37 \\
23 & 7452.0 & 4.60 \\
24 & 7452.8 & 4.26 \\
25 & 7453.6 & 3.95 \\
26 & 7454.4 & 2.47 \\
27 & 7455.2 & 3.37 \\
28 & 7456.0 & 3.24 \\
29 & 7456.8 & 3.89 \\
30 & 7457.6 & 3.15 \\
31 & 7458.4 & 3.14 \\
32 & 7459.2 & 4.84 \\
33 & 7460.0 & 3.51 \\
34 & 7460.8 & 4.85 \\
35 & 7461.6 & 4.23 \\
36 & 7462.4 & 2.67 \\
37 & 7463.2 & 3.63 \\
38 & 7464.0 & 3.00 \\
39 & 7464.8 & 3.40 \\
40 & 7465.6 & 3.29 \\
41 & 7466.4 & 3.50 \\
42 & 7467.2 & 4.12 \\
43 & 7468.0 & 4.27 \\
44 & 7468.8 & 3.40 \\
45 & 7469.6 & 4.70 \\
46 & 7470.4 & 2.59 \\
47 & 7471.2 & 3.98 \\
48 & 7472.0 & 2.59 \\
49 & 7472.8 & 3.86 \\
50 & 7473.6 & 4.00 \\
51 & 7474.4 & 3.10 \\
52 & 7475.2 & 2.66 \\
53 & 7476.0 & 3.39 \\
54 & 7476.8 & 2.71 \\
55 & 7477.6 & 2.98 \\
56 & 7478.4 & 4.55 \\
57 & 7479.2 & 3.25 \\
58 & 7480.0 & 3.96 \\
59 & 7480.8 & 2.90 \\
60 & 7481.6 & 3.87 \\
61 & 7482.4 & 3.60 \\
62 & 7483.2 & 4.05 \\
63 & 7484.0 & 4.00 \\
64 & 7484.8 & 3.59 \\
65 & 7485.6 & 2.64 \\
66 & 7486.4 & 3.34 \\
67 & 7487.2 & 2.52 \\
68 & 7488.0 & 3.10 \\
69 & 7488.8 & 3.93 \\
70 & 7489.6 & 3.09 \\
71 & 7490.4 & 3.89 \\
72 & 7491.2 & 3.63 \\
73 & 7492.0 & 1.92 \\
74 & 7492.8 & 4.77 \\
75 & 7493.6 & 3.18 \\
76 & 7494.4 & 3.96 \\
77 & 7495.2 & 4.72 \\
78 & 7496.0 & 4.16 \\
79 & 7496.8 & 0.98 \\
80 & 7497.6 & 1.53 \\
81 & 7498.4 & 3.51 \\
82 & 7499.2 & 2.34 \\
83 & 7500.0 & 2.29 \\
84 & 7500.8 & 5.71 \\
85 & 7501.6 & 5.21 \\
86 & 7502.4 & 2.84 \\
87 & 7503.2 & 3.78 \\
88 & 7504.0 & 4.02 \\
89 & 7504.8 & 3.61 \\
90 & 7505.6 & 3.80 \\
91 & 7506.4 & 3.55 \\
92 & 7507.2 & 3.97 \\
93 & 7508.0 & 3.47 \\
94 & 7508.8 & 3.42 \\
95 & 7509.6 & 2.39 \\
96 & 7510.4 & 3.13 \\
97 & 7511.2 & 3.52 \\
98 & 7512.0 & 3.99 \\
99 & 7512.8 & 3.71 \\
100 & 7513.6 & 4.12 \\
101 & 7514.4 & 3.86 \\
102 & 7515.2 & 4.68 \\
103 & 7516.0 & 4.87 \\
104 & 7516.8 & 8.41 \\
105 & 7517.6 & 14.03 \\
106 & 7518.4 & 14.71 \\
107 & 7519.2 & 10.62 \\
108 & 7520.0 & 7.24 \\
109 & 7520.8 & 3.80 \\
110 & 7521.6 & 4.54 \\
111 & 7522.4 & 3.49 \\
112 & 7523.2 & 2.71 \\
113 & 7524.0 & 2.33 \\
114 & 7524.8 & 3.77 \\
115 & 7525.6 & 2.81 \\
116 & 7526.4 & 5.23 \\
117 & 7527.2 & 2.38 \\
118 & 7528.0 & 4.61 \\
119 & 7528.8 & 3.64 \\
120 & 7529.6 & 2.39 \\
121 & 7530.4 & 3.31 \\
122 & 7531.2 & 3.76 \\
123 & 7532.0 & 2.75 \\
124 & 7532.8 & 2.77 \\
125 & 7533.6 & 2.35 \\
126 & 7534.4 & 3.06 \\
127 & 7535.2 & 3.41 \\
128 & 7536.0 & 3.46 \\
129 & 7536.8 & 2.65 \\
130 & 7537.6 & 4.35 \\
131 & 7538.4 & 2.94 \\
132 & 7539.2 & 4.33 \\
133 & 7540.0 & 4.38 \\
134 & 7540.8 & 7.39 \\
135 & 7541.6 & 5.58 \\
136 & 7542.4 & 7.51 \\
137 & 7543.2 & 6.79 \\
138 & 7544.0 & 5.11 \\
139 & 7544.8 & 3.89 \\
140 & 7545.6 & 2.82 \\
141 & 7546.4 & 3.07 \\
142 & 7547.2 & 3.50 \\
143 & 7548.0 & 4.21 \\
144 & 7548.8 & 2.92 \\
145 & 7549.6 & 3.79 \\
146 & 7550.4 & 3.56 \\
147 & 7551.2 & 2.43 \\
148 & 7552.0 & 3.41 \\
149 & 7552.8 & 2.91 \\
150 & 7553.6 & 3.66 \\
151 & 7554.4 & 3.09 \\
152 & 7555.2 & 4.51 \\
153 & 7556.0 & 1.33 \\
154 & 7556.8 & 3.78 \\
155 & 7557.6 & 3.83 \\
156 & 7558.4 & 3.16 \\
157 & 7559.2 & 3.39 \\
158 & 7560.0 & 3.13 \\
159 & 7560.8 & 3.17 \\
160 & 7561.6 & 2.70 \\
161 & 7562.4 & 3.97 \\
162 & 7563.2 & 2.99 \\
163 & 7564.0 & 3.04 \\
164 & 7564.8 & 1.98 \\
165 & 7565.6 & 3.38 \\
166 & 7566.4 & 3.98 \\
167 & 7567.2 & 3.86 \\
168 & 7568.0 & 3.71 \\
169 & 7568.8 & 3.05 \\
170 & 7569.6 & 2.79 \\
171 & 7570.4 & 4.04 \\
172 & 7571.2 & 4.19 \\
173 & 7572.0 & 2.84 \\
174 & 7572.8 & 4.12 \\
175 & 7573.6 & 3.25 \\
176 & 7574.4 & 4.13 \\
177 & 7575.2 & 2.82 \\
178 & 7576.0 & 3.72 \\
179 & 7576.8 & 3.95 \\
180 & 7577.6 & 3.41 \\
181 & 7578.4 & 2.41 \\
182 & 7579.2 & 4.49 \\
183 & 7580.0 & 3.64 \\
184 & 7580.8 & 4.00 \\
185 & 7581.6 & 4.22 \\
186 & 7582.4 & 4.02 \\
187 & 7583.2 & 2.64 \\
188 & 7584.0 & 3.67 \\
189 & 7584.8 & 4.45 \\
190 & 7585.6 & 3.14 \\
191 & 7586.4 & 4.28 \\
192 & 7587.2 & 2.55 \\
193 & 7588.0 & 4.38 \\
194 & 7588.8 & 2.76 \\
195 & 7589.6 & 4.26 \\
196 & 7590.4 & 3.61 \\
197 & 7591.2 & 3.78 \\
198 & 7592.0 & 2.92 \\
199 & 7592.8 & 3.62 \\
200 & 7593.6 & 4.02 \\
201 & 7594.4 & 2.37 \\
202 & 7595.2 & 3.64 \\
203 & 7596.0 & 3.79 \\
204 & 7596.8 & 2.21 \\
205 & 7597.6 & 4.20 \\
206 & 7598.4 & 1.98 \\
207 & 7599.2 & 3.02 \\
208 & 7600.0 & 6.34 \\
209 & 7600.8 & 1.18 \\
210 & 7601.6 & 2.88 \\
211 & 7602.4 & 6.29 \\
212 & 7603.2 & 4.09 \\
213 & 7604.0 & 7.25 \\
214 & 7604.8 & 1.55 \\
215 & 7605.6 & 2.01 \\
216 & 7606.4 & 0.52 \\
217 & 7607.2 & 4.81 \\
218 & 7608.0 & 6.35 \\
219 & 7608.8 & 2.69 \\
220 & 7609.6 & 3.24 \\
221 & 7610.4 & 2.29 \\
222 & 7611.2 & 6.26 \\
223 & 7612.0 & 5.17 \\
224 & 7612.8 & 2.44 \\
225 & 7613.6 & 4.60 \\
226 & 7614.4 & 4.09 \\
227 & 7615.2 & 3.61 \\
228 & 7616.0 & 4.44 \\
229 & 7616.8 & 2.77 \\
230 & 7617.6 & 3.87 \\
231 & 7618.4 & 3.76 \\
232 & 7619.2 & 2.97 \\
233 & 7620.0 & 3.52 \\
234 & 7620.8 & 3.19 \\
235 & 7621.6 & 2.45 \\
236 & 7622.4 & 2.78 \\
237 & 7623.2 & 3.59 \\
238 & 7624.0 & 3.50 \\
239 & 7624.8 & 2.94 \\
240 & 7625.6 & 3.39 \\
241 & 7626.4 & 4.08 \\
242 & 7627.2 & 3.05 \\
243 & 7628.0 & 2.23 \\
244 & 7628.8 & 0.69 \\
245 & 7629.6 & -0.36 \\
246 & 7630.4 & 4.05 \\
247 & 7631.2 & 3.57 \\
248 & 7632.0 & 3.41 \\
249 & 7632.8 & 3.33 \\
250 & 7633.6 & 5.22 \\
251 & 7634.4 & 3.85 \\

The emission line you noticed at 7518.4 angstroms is Halpha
